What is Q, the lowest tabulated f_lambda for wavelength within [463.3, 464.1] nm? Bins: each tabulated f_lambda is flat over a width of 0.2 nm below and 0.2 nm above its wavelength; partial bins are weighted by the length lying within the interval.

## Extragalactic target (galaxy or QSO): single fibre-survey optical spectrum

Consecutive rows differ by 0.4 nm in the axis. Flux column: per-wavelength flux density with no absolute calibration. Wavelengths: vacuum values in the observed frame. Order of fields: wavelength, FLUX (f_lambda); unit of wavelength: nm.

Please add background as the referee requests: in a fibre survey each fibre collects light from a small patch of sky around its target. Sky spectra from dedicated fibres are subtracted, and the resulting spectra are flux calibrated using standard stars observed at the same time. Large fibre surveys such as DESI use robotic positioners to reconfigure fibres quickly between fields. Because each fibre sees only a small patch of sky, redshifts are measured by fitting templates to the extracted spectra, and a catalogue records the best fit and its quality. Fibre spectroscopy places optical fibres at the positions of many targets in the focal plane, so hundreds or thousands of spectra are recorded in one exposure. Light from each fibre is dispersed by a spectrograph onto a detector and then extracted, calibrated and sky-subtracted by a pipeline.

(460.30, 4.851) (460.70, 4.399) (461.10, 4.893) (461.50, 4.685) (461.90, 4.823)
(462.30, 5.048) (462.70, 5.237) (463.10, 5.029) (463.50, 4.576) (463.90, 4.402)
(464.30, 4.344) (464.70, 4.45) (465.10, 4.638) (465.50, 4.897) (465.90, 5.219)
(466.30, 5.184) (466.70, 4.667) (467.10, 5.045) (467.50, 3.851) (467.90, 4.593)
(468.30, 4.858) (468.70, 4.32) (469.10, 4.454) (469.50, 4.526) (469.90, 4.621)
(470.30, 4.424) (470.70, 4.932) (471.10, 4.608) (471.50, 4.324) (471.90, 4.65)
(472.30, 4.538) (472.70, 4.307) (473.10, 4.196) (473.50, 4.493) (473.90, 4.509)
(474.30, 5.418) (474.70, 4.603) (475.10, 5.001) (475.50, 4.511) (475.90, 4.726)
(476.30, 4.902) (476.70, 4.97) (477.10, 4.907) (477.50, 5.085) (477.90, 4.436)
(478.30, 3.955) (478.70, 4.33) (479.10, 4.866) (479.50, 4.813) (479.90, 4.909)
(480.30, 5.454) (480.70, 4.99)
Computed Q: 4.402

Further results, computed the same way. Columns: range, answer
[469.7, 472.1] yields 4.324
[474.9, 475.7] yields 4.511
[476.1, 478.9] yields 3.955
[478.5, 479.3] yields 4.33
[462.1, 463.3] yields 5.029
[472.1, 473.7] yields 4.196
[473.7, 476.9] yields 4.509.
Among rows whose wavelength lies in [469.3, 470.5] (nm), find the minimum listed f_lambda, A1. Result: 4.424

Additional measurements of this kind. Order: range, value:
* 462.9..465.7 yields 4.344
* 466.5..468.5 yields 3.851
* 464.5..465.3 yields 4.45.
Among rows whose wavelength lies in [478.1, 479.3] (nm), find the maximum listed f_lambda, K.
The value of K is 4.866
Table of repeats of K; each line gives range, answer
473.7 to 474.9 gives 5.418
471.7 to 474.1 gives 4.65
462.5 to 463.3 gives 5.237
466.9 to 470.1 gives 5.045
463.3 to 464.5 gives 4.576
